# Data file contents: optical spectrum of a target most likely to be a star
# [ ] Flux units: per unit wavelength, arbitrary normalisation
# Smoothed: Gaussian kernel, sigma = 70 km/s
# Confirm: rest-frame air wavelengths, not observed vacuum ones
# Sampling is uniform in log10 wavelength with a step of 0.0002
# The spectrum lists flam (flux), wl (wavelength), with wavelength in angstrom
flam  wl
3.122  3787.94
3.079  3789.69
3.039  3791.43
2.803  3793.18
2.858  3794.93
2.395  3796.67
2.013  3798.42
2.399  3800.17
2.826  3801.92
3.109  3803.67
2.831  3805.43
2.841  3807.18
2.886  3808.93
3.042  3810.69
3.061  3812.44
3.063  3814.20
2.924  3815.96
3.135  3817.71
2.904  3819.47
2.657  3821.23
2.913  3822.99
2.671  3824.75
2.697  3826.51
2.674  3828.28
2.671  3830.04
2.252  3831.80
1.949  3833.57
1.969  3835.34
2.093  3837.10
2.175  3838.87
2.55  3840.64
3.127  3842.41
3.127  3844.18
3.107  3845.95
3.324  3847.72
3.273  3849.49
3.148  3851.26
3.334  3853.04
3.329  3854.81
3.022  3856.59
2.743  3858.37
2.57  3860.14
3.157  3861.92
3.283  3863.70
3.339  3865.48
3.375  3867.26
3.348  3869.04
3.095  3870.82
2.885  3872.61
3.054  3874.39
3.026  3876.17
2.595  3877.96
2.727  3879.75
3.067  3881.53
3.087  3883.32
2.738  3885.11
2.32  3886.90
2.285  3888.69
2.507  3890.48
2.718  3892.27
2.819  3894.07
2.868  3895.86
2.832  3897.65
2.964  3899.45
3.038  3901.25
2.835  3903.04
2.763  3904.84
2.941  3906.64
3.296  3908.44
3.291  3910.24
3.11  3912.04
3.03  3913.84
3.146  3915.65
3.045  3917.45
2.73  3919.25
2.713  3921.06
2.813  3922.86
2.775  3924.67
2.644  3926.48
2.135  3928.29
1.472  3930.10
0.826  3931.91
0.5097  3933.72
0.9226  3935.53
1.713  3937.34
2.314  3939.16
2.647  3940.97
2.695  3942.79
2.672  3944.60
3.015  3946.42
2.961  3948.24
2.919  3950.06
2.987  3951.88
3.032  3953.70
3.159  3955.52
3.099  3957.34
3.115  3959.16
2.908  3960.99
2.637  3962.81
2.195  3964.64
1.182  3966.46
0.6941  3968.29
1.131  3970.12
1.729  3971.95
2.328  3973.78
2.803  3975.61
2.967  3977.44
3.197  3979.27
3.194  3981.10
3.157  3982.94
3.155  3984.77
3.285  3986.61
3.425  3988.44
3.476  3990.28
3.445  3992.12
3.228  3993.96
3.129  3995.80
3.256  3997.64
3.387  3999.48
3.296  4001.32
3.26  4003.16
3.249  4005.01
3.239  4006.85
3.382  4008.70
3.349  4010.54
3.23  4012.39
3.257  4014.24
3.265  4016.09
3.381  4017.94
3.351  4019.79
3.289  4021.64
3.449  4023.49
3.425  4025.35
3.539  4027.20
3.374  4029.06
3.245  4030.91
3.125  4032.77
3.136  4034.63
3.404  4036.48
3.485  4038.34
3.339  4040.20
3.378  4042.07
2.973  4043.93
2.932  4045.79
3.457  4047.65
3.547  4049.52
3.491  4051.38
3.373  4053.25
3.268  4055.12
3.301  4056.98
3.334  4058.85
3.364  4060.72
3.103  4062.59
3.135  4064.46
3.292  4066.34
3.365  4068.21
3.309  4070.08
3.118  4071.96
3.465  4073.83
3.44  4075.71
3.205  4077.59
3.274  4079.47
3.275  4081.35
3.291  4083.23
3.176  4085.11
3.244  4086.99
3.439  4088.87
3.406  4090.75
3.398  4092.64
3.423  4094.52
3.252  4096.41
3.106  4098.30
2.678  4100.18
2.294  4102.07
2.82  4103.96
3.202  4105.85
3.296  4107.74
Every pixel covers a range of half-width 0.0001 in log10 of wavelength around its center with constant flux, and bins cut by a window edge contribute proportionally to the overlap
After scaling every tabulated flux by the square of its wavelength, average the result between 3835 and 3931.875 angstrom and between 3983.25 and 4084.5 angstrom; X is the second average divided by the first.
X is 1.3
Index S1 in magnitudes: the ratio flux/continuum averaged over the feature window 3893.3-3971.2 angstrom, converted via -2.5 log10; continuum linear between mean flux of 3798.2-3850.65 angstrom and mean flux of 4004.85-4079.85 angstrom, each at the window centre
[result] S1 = 0.20 mag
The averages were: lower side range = 2.75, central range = 2.52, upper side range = 3.31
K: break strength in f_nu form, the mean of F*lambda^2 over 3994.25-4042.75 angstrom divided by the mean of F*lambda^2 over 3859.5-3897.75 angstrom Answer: 1.23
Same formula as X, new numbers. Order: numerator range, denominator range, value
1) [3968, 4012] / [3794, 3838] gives 1.22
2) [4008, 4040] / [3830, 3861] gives 1.32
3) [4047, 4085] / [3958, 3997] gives 1.29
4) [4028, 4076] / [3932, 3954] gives 1.52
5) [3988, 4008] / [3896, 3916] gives 1.15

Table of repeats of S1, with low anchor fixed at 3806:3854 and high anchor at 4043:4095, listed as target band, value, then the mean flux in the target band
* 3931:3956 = 0.30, 2.3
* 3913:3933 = 0.21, 2.46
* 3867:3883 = -0.04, 3.01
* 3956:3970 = 0.35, 2.22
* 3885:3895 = 0.15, 2.55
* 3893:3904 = 0.02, 2.89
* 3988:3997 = -0.06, 3.33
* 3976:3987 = -0.01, 3.14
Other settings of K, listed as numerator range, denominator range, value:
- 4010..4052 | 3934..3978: 1.45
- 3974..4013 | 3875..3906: 1.22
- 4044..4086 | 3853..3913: 1.22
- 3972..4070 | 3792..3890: 1.26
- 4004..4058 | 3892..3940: 1.40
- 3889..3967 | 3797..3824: 0.98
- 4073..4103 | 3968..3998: 1.19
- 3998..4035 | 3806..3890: 1.26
